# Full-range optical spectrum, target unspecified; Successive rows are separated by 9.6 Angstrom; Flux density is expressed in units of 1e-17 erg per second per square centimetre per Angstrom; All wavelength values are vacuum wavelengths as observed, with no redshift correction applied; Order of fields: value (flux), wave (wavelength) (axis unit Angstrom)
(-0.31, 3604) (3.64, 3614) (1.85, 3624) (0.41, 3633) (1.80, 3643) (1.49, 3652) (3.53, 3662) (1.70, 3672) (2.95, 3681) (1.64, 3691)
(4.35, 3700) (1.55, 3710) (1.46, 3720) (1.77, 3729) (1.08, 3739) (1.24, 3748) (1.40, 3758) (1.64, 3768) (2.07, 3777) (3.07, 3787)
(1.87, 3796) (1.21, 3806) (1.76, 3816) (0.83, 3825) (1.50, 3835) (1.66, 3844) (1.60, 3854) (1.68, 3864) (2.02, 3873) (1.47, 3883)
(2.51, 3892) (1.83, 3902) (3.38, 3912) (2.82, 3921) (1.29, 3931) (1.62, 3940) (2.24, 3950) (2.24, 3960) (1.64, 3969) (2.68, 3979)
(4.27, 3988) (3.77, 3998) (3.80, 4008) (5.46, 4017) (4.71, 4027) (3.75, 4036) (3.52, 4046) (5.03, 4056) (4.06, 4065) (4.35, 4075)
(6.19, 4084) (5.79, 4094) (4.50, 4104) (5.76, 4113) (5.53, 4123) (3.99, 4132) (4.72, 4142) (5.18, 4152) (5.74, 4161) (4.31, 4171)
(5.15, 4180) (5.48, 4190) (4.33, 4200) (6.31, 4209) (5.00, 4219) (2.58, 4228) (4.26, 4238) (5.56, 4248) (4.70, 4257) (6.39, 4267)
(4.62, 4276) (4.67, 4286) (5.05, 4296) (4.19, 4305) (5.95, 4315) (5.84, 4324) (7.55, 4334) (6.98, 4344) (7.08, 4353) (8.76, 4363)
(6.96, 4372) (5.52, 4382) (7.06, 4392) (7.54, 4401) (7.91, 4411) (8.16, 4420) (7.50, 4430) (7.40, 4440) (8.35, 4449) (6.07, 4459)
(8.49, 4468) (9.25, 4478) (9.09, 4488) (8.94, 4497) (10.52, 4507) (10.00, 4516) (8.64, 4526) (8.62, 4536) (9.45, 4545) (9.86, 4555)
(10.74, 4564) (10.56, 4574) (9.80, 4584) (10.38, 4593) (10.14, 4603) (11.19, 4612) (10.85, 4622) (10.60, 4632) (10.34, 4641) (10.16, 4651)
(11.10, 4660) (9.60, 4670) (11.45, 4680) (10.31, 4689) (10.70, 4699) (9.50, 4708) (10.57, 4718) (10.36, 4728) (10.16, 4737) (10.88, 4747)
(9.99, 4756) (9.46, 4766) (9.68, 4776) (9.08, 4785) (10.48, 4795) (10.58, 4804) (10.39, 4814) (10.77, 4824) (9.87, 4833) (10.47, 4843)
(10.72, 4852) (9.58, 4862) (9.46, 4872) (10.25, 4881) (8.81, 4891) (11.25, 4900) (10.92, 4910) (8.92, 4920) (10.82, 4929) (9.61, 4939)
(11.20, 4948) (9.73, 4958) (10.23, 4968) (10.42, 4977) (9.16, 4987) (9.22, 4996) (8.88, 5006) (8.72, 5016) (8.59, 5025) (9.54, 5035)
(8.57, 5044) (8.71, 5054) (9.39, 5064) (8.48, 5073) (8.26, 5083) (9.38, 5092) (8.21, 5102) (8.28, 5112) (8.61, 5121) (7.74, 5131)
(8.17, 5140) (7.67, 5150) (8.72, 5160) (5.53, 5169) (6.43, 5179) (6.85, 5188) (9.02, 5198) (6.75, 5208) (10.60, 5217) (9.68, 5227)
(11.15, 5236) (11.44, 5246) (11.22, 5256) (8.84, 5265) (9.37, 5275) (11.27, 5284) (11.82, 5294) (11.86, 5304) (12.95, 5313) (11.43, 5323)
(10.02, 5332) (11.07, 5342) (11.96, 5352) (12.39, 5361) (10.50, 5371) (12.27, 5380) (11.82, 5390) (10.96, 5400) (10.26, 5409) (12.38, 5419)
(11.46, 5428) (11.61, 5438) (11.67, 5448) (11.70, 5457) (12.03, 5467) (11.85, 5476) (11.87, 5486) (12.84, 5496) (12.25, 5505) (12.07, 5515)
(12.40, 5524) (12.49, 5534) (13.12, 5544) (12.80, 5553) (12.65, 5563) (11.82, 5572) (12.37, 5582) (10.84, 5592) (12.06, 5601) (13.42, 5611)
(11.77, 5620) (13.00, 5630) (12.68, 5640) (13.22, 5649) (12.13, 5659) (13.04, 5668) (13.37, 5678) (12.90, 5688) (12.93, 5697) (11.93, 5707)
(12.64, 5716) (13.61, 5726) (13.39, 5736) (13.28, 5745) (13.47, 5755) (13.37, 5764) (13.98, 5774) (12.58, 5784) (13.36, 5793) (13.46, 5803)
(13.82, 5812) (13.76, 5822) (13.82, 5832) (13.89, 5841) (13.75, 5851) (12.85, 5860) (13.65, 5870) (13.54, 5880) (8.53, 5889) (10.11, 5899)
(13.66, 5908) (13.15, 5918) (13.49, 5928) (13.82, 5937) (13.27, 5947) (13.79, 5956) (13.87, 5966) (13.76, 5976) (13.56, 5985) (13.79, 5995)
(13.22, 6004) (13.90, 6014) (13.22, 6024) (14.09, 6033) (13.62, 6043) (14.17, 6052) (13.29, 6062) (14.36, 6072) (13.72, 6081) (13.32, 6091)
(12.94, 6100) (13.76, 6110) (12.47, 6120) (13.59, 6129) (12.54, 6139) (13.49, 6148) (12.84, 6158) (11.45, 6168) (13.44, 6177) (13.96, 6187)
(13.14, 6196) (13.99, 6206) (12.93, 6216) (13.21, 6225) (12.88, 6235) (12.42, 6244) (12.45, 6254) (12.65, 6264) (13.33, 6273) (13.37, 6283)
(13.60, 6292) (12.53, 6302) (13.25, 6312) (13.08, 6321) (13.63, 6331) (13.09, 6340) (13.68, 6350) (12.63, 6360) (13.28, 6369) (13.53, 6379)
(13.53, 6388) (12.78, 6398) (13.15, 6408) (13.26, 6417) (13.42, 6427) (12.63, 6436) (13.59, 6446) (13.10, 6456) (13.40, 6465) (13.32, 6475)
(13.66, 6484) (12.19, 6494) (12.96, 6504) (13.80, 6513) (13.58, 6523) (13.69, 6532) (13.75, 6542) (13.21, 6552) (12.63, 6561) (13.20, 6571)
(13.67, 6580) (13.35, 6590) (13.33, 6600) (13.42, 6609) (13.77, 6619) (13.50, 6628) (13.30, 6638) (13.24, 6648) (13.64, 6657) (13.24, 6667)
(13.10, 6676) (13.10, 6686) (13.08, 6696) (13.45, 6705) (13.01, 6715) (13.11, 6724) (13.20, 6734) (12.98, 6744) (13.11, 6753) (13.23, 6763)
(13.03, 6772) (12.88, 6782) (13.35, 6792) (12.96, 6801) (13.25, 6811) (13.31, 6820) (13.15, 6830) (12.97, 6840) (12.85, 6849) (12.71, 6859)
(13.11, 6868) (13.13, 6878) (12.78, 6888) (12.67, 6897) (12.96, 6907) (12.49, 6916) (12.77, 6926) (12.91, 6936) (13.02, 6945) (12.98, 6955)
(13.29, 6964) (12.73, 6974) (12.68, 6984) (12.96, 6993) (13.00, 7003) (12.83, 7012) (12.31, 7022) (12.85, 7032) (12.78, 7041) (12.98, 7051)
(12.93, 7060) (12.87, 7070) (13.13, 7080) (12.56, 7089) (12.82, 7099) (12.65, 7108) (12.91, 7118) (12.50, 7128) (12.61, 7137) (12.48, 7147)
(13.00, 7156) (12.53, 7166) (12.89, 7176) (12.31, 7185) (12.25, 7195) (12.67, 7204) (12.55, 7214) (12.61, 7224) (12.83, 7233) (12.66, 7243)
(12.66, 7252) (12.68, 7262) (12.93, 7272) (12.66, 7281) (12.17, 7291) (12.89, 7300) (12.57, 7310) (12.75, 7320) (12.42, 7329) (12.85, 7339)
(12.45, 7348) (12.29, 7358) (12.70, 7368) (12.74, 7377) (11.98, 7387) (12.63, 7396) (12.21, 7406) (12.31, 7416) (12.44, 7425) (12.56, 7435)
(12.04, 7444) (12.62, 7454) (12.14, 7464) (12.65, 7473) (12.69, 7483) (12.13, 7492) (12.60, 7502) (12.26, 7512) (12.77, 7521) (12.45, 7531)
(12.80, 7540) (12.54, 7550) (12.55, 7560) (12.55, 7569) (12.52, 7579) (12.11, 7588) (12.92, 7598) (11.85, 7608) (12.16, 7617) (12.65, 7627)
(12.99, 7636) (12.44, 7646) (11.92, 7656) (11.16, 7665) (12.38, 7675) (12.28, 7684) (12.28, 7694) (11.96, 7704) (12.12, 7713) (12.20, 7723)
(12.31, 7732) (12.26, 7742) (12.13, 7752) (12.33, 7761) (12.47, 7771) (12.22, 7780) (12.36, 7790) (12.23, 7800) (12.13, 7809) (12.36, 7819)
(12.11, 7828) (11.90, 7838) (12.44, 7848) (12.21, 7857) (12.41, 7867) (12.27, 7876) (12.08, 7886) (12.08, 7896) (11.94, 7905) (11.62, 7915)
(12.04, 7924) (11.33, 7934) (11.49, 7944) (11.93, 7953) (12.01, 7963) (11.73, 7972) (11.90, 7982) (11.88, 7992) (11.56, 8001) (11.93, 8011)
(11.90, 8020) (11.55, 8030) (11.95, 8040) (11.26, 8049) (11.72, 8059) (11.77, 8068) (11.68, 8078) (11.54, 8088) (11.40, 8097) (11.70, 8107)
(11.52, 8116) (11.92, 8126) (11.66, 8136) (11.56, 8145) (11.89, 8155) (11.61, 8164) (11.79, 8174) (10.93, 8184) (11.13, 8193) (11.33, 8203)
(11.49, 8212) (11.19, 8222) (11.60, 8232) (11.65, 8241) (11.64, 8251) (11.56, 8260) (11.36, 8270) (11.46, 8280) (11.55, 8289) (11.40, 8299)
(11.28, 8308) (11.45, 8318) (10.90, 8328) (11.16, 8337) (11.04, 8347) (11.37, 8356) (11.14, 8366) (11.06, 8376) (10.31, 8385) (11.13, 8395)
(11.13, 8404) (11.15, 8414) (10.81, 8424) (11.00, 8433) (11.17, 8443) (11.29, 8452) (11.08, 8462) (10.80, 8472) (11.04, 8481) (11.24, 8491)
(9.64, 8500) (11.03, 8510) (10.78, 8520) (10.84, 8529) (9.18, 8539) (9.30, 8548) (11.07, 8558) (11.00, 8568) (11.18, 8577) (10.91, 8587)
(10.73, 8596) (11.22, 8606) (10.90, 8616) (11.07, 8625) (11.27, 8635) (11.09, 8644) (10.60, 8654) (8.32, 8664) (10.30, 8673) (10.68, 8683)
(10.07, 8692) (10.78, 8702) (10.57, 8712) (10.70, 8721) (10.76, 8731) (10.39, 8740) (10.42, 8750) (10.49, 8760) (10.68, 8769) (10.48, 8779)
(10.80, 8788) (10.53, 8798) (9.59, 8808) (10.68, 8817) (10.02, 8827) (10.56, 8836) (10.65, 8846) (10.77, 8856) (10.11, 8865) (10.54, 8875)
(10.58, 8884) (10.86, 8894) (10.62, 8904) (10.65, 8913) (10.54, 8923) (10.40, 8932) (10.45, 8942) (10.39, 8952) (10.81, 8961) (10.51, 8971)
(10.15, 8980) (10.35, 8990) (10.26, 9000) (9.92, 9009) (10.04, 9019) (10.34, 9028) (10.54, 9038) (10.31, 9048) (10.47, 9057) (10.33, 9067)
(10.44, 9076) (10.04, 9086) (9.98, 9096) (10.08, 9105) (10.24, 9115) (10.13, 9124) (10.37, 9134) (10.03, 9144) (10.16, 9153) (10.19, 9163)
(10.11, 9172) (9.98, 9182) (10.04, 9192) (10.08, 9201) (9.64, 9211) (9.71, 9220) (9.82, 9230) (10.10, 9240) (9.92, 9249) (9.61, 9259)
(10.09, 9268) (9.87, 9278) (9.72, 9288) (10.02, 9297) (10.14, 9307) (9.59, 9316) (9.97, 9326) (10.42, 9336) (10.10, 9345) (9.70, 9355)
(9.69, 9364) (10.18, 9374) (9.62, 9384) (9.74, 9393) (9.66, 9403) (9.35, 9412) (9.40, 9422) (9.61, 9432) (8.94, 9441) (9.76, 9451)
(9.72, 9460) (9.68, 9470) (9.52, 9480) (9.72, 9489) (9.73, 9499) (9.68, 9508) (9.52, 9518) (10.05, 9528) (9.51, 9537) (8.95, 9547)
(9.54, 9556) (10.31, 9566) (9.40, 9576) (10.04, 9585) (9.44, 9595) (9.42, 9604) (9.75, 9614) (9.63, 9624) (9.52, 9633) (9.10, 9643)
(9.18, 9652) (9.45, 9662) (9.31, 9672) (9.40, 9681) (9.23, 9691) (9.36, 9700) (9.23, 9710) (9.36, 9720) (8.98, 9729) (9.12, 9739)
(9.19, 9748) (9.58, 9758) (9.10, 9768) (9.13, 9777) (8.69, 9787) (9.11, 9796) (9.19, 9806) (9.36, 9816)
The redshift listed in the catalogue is 0.000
